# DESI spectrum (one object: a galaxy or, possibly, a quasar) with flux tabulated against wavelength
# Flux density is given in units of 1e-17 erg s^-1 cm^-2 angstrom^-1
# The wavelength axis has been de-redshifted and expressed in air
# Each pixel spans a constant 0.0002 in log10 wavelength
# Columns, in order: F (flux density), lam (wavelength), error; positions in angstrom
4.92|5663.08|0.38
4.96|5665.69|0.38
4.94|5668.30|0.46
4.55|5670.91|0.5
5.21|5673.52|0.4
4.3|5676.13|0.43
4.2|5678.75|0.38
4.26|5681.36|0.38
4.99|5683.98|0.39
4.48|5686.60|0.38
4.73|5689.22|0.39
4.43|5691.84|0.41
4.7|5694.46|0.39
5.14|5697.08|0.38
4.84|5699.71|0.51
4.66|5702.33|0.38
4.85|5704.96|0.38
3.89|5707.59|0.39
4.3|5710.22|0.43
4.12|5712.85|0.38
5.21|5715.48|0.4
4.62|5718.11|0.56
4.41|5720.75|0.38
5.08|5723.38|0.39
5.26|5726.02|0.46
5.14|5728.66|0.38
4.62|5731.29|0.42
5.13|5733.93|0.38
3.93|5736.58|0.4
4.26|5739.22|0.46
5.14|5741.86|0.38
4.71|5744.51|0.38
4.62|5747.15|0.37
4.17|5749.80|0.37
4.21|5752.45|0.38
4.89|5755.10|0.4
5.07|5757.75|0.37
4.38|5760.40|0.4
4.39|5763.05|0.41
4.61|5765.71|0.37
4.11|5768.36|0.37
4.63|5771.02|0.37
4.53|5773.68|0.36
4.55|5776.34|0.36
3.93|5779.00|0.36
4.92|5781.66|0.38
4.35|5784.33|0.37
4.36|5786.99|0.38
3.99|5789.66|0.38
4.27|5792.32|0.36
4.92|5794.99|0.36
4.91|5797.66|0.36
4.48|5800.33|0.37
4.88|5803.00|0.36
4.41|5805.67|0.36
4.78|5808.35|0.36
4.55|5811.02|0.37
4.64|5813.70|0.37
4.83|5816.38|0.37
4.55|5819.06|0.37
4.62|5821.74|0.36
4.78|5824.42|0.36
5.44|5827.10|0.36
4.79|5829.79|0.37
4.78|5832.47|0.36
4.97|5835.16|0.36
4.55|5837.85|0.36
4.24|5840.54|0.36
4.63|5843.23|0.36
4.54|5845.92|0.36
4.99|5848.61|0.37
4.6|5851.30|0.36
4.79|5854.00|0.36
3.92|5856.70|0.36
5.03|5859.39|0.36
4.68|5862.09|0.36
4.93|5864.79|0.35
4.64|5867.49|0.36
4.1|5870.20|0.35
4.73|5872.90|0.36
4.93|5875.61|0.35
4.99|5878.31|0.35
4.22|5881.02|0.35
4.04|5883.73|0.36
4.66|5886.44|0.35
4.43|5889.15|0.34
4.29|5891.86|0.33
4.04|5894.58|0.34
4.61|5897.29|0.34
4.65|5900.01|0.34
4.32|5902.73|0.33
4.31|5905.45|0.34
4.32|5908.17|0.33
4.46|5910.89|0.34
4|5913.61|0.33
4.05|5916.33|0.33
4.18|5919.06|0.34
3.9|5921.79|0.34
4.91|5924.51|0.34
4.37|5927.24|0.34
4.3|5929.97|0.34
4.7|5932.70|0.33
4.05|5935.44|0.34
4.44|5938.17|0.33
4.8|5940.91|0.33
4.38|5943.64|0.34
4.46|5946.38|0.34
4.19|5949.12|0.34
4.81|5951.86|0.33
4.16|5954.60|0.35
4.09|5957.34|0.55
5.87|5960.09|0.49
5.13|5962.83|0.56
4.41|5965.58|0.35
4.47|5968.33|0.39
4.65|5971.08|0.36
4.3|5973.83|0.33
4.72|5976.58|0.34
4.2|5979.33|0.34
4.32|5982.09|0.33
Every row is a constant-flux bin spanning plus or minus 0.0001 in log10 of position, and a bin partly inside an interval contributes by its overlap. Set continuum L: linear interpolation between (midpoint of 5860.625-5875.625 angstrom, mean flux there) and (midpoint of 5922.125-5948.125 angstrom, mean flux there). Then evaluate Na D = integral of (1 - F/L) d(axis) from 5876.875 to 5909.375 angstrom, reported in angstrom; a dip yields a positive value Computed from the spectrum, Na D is 1.2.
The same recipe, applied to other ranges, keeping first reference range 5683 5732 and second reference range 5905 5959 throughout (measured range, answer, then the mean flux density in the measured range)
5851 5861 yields -0.3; 4.59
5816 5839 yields -1.5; 4.81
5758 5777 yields 0.5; 4.49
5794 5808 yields -0.5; 4.72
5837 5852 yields -0.3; 4.6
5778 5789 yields 0.5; 4.38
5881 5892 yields 0.2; 4.35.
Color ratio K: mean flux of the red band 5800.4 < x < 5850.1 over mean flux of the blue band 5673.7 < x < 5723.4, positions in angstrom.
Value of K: 1.03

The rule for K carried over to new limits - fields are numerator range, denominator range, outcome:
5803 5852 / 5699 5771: 1.02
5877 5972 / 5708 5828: 0.97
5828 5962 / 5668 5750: 0.97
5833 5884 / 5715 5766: 0.99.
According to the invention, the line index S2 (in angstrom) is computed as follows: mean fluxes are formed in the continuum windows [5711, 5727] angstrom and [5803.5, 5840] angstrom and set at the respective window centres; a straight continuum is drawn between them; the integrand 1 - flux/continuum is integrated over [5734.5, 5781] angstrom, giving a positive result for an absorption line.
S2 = 2.5 angstrom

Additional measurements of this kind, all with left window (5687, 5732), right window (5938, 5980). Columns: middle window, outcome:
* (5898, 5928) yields 1.8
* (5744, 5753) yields 0.5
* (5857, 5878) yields -0.3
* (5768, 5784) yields 0.7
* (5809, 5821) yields 0.0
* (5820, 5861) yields -0.6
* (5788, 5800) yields 0.4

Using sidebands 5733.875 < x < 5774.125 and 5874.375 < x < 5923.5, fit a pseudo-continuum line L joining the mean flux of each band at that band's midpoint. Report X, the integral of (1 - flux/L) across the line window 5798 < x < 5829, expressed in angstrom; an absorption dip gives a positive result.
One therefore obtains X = -1.9 angstrom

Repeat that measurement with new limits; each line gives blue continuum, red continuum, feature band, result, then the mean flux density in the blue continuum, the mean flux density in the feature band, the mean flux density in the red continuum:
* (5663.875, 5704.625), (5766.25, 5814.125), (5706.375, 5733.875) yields -0.33 angstrom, 4.7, 4.69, 4.51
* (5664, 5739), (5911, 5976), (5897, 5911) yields 0.21 angstrom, 4.67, 4.43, 4.47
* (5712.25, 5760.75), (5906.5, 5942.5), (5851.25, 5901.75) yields -1.16 angstrom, 4.7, 4.54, 4.35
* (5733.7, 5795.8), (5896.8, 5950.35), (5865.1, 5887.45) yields -0.77 angstrom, 4.49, 4.55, 4.37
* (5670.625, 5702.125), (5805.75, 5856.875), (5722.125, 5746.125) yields -0.70 angstrom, 4.66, 4.8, 4.69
